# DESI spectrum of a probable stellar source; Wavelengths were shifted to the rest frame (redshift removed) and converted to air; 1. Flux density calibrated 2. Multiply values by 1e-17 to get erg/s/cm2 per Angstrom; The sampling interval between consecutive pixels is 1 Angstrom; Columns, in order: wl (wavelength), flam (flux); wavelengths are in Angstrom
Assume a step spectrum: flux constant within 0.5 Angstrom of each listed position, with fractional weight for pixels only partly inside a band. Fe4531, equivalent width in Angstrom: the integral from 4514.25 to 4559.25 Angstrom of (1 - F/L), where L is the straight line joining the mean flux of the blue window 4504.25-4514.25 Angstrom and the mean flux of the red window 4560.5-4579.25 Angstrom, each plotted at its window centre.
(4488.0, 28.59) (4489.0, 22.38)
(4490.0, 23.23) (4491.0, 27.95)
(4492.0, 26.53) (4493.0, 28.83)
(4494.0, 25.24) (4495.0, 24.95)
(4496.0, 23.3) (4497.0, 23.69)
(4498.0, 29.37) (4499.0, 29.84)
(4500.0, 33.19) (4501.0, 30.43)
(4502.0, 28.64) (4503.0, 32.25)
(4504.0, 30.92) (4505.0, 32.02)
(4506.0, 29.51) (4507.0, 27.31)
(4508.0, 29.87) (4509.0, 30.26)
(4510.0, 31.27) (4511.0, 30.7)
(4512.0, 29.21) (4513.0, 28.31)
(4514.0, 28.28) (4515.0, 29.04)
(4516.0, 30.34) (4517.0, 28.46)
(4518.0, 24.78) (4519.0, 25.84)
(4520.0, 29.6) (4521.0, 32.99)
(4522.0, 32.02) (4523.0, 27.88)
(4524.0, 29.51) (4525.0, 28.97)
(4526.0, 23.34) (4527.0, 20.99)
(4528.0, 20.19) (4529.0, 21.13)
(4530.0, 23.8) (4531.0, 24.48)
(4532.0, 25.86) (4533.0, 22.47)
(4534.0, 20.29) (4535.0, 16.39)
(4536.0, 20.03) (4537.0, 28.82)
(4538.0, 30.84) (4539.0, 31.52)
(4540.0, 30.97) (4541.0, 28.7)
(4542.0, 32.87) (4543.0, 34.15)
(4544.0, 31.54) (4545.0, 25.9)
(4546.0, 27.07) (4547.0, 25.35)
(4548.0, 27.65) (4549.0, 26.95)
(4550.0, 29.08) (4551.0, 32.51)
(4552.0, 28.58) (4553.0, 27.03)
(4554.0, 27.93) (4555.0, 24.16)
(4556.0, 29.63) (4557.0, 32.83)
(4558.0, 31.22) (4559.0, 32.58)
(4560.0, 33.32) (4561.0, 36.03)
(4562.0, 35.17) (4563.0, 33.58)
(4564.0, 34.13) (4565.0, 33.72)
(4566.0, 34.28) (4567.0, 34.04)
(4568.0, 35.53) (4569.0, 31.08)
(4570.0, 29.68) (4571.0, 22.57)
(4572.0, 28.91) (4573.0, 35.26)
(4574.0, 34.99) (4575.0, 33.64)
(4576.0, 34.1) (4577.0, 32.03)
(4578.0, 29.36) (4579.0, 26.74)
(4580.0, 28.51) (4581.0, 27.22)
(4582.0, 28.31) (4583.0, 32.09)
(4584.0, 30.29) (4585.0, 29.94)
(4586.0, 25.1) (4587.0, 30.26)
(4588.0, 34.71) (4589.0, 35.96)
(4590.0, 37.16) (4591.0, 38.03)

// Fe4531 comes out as 5.12 Angstrom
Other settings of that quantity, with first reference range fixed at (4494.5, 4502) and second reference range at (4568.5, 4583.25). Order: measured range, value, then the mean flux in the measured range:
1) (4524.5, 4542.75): 2.4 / 25.2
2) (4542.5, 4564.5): -0.5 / 30.3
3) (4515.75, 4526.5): 0.0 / 28.5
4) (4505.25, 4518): -0.4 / 29.3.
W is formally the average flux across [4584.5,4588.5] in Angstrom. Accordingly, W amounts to 30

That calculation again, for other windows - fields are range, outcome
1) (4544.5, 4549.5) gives 26.6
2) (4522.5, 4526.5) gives 27.4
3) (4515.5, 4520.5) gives 27.8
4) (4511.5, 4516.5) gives 29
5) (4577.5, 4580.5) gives 28.2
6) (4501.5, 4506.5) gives 30.7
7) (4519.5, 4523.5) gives 30.6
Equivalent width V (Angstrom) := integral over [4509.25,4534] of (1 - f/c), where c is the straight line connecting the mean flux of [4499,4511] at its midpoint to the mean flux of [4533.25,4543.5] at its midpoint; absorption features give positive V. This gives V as 1.7 Angstrom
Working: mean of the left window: 30.5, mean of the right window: 27.3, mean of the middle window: 27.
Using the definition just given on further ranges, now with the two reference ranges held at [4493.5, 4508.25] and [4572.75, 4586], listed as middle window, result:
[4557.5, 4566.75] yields -1.09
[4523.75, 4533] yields 1.69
